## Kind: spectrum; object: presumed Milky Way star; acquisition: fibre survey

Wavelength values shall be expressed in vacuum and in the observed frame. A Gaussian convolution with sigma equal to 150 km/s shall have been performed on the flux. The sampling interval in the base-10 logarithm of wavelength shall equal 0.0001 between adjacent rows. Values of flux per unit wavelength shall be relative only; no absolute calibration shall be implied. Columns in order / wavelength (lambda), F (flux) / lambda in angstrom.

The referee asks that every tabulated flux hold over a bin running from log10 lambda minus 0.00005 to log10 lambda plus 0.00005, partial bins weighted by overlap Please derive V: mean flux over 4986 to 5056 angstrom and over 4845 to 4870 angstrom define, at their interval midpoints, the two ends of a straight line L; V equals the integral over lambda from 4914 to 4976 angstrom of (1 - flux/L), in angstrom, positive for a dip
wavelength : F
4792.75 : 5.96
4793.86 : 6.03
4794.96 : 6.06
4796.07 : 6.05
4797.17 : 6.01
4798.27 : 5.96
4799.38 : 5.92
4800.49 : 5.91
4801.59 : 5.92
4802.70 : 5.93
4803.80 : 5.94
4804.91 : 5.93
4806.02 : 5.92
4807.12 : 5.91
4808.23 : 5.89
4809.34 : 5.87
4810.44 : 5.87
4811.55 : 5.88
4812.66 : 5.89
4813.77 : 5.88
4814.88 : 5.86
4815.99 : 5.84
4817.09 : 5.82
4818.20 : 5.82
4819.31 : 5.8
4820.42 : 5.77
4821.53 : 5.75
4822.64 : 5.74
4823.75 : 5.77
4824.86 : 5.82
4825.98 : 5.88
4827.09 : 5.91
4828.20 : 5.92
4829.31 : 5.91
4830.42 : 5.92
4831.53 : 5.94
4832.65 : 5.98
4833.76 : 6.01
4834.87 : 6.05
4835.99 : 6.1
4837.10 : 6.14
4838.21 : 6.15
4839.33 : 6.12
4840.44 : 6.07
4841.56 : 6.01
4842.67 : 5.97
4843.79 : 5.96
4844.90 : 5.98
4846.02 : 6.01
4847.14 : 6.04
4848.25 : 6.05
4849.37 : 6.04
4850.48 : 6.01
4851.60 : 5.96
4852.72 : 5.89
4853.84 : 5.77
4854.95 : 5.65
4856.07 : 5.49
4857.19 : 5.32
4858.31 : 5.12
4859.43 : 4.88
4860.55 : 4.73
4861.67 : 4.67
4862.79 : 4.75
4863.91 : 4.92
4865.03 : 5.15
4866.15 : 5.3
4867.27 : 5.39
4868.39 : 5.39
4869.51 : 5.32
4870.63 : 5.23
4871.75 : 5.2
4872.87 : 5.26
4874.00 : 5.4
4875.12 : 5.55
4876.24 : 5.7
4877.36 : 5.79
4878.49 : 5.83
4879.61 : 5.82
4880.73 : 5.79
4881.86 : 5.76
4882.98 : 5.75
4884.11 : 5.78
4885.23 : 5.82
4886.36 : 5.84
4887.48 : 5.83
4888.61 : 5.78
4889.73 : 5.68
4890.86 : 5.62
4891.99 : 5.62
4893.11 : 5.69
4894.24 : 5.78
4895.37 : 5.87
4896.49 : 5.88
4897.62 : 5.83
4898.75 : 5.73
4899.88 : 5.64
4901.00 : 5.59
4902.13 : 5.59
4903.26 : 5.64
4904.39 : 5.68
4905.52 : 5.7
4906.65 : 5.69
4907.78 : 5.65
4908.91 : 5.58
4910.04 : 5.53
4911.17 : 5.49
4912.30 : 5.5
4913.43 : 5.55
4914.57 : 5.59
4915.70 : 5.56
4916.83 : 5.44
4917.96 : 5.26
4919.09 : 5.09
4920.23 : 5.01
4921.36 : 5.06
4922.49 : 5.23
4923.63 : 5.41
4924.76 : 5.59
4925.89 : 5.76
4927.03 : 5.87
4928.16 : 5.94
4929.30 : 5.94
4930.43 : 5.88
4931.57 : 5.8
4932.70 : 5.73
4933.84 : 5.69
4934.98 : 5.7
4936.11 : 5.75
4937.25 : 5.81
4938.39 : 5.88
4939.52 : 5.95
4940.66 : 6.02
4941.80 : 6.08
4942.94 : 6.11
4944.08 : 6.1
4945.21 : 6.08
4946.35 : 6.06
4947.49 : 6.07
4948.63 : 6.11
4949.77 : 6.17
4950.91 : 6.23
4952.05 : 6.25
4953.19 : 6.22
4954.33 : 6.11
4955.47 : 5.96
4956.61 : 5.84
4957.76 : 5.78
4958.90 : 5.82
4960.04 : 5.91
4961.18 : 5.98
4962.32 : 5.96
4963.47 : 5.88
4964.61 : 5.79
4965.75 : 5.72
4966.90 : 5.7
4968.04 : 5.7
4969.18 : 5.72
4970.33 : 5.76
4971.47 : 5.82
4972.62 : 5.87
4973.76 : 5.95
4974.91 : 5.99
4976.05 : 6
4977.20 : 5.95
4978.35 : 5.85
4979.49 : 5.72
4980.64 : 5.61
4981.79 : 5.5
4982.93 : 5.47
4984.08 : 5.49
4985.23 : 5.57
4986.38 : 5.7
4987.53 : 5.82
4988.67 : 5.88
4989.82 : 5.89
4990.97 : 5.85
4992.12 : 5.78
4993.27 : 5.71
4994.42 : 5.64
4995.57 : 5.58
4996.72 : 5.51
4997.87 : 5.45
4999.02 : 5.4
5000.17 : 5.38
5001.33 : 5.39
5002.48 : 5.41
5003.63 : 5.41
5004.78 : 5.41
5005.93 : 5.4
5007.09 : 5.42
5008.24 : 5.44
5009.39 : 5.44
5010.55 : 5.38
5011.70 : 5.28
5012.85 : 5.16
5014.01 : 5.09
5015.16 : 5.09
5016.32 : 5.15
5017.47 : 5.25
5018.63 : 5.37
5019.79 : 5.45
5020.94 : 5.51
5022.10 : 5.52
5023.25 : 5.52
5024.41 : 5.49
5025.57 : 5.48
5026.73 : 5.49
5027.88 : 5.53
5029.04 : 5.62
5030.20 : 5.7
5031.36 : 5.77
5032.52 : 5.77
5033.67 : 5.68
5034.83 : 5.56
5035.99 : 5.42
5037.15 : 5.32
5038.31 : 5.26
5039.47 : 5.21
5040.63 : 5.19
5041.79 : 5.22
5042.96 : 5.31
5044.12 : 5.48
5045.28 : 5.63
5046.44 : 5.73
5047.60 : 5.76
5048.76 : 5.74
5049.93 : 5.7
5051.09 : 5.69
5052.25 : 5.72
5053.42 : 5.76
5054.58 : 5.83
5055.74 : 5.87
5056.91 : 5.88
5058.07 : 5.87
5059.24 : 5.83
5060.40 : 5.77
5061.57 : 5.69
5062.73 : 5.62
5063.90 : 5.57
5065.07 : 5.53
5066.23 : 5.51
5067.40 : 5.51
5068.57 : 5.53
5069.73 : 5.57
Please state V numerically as -3.6 angstrom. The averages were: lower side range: 5.46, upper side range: 5.52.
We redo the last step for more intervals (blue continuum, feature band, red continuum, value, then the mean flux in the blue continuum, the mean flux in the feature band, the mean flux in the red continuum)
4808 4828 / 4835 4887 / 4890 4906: 1.2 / 5.84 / 5.63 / 5.7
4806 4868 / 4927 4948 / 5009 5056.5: -1.1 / 5.75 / 5.92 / 5.49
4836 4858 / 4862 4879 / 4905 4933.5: 1.4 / 5.92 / 5.34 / 5.55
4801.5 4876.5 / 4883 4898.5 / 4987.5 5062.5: -0.3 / 5.72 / 5.77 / 5.54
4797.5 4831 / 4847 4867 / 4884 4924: 1.1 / 5.87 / 5.42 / 5.59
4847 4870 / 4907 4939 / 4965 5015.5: -0.5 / 5.41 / 5.58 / 5.6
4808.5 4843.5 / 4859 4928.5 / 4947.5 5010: 3.9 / 5.92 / 5.52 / 5.75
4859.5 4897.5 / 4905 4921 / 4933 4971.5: 0.7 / 5.51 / 5.47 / 5.93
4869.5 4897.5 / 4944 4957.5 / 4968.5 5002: -1.0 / 5.67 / 6.09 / 5.7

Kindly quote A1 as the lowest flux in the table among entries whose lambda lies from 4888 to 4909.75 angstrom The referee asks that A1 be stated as 5.58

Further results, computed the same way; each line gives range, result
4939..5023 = 5.09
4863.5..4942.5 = 4.92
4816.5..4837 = 5.74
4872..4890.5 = 5.26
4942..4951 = 6.06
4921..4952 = 5.06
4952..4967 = 5.7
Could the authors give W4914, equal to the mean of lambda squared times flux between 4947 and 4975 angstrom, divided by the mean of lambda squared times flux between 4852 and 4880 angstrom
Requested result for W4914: 1.2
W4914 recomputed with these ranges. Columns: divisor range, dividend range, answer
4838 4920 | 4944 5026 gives 1.06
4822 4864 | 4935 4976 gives 1.08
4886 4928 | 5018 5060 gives 1.05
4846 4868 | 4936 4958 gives 1.15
